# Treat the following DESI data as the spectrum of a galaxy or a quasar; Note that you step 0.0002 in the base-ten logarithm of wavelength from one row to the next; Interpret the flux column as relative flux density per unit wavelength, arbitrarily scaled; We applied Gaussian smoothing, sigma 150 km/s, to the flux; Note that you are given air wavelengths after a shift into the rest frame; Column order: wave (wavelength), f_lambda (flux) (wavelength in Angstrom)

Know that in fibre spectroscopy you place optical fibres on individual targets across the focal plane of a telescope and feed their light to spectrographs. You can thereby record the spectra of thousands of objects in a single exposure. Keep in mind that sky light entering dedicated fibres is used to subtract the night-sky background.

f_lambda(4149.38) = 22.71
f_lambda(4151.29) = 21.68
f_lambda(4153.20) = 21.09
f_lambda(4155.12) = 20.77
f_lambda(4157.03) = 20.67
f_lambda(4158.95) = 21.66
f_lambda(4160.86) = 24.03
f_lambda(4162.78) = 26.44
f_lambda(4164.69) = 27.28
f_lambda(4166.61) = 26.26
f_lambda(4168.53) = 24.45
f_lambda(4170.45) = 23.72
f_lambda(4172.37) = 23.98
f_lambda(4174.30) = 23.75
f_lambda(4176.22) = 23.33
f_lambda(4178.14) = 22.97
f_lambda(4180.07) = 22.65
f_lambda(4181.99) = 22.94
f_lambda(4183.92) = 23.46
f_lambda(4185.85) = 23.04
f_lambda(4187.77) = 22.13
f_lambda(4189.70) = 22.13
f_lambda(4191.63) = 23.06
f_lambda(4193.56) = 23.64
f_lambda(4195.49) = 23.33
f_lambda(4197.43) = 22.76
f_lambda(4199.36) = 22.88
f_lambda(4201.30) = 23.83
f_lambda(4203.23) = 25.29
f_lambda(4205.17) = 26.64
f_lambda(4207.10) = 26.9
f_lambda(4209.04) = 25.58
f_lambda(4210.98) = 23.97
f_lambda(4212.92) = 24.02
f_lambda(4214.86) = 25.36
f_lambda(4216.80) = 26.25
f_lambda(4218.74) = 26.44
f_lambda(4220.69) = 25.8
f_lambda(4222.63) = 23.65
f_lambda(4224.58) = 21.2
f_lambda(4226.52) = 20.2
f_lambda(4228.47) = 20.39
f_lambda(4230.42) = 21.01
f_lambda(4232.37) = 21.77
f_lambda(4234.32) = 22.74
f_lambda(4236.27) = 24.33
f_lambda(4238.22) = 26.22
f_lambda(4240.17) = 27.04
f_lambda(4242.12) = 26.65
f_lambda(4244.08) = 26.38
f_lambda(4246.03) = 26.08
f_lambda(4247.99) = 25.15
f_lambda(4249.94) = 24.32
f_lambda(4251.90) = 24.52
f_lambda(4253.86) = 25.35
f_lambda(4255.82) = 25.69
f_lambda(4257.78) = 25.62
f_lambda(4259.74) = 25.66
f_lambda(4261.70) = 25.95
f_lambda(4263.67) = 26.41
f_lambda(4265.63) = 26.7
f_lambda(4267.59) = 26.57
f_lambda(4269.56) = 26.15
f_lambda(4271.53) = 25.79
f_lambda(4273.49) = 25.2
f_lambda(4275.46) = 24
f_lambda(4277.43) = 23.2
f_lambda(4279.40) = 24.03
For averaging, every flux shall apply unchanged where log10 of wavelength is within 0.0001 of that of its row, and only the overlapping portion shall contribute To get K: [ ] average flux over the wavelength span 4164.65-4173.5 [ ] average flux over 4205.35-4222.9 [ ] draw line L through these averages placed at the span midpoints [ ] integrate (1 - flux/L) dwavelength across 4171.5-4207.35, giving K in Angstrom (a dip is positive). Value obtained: 2.3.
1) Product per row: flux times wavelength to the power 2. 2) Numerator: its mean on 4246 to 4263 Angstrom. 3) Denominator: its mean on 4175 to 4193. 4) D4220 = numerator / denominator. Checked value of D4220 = 1.14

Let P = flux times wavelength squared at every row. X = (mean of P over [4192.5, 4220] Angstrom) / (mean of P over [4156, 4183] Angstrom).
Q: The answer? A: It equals 1.1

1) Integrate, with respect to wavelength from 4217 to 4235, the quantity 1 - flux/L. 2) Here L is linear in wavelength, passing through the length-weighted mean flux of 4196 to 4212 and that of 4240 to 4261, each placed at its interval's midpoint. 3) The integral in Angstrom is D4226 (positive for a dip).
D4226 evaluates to 1.7 Angstrom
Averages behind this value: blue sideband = 24.7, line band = 22.7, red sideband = 25.6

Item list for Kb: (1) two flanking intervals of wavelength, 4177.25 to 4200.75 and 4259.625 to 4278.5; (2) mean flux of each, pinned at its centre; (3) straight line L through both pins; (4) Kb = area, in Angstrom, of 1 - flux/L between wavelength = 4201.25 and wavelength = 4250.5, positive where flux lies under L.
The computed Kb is -0.8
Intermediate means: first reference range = 22.9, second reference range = 25.6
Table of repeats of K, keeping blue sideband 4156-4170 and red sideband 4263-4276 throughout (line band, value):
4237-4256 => -0.1 Angstrom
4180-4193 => 1.0 Angstrom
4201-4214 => -0.1 Angstrom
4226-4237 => 1.6 Angstrom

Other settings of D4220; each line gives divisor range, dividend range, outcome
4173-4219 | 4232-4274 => 1.09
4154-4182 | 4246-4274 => 1.13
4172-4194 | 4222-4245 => 1.04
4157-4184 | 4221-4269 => 1.06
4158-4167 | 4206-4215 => 1.03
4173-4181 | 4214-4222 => 1.14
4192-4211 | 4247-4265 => 1.07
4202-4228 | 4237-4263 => 1.06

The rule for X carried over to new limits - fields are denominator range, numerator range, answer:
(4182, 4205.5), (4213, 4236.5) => 1.01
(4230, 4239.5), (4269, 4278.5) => 1.08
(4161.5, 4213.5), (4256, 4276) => 1.11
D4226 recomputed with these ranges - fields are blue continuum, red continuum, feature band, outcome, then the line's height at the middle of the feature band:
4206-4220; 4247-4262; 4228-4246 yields 0.8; 25.4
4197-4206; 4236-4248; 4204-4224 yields -0.4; 24.9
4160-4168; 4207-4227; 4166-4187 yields 1.6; 25.6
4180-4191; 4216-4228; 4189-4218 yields -1.5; 23.2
